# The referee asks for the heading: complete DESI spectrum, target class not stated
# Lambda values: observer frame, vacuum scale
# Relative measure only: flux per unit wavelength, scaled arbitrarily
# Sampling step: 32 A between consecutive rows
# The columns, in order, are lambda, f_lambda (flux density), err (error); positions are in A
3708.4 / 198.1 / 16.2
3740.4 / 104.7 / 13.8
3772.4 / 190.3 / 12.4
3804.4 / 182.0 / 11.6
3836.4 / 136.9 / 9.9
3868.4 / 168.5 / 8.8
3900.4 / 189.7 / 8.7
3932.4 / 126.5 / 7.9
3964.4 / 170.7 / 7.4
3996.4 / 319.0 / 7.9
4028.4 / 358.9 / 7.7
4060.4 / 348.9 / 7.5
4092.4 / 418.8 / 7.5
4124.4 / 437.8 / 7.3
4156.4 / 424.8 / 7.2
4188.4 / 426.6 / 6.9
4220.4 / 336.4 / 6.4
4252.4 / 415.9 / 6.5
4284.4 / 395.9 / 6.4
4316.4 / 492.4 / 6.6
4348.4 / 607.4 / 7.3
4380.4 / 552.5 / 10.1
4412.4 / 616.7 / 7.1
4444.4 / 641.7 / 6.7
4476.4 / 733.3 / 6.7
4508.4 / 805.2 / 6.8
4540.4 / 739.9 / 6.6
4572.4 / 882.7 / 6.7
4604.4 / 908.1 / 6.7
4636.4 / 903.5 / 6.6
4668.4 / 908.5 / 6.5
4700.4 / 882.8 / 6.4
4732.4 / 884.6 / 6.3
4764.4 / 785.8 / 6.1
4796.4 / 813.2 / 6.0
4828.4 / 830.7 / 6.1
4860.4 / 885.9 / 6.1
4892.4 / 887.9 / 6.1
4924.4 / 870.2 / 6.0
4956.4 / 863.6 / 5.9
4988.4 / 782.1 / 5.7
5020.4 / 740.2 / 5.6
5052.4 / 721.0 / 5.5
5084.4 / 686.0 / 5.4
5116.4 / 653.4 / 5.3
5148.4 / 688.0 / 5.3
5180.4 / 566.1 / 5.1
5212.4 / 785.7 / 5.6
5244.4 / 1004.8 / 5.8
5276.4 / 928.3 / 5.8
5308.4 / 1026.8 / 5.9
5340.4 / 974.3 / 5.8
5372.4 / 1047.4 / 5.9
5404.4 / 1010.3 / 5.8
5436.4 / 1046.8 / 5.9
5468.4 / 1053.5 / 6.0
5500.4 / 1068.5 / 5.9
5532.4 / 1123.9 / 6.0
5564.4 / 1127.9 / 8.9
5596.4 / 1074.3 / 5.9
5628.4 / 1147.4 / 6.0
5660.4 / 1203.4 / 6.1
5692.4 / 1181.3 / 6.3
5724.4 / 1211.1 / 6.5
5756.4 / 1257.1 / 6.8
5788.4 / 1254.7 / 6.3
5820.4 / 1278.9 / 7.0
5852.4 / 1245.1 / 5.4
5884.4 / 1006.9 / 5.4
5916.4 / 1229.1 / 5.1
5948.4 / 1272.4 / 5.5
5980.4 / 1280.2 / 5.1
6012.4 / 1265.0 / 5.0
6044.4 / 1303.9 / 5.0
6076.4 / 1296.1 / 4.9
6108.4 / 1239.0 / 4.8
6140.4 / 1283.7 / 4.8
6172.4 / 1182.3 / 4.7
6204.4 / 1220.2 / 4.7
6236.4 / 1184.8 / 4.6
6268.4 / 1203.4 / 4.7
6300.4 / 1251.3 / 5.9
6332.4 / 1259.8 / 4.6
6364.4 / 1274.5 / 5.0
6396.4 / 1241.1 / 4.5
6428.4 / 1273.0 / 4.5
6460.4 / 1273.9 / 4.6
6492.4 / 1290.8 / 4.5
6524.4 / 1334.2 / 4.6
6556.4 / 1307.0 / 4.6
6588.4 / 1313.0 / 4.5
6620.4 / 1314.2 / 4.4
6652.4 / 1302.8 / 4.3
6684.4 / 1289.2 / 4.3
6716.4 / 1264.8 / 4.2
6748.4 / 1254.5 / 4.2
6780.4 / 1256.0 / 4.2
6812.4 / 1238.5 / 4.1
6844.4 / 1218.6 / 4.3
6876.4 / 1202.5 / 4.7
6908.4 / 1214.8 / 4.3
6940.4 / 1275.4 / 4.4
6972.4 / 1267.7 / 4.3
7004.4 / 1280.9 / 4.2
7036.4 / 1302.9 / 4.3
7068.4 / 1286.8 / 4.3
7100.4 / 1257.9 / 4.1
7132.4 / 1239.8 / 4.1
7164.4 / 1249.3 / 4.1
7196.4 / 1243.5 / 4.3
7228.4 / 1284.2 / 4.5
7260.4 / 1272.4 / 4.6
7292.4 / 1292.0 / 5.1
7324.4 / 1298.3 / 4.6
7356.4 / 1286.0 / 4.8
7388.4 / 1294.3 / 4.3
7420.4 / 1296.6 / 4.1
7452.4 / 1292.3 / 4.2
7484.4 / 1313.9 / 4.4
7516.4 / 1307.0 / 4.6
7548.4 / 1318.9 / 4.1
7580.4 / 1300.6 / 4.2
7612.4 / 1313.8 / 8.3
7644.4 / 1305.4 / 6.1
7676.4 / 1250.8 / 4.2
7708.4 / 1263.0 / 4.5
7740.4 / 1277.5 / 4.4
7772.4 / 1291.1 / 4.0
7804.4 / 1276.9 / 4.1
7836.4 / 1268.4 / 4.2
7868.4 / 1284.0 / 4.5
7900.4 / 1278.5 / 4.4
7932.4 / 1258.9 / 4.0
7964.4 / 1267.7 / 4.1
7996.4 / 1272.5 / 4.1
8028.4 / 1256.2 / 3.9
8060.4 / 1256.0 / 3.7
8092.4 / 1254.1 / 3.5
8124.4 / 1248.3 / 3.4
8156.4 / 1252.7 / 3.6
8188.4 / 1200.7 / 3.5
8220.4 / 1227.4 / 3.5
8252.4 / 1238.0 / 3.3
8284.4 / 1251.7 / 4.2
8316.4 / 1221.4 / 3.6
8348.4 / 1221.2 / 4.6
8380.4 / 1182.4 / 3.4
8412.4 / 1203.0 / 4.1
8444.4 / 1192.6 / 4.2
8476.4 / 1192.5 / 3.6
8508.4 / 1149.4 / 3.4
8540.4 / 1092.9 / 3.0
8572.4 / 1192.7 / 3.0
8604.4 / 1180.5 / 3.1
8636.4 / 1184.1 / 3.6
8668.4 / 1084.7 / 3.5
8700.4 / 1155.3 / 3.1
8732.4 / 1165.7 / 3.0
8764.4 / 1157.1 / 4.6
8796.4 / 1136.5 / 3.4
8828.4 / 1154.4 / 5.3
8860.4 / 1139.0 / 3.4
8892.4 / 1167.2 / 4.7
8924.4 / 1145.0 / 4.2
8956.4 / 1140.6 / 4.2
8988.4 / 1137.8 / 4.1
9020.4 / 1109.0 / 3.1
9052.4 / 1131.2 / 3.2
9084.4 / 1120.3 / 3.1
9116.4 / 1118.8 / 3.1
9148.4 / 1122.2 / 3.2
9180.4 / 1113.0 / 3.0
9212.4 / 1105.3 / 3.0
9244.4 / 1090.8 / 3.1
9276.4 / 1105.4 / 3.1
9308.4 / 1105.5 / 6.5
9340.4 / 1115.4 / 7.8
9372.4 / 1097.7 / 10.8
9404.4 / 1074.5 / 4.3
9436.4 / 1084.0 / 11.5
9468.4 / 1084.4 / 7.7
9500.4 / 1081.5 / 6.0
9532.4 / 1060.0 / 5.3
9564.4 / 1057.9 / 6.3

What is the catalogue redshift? 0.00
